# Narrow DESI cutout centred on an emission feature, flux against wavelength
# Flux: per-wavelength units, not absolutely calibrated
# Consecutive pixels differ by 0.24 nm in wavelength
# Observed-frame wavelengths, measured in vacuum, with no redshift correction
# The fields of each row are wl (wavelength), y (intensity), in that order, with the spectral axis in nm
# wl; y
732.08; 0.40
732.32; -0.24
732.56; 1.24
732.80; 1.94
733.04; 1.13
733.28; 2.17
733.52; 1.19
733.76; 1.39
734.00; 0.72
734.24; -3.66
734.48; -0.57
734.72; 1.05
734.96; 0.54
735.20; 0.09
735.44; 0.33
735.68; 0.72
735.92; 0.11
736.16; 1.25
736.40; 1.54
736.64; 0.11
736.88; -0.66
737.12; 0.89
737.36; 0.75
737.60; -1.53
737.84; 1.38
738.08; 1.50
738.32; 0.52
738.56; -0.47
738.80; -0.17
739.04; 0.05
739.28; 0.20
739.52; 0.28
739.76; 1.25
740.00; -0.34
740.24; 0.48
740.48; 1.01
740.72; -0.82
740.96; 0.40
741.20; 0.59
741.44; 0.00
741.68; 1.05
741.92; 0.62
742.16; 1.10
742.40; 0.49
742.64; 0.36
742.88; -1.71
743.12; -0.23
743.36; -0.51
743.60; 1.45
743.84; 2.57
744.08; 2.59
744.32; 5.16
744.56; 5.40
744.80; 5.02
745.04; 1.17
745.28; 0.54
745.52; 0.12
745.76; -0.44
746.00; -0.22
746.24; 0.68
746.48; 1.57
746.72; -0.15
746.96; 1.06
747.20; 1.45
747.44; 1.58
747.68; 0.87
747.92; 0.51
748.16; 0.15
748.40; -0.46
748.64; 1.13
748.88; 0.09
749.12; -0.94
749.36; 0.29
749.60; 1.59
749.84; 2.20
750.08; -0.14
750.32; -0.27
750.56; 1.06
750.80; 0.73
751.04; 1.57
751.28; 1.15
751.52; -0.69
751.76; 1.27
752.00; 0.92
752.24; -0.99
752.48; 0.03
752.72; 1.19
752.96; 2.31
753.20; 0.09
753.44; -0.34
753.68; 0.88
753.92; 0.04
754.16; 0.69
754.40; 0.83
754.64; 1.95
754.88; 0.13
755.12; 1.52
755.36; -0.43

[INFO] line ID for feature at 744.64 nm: [O II] 3727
